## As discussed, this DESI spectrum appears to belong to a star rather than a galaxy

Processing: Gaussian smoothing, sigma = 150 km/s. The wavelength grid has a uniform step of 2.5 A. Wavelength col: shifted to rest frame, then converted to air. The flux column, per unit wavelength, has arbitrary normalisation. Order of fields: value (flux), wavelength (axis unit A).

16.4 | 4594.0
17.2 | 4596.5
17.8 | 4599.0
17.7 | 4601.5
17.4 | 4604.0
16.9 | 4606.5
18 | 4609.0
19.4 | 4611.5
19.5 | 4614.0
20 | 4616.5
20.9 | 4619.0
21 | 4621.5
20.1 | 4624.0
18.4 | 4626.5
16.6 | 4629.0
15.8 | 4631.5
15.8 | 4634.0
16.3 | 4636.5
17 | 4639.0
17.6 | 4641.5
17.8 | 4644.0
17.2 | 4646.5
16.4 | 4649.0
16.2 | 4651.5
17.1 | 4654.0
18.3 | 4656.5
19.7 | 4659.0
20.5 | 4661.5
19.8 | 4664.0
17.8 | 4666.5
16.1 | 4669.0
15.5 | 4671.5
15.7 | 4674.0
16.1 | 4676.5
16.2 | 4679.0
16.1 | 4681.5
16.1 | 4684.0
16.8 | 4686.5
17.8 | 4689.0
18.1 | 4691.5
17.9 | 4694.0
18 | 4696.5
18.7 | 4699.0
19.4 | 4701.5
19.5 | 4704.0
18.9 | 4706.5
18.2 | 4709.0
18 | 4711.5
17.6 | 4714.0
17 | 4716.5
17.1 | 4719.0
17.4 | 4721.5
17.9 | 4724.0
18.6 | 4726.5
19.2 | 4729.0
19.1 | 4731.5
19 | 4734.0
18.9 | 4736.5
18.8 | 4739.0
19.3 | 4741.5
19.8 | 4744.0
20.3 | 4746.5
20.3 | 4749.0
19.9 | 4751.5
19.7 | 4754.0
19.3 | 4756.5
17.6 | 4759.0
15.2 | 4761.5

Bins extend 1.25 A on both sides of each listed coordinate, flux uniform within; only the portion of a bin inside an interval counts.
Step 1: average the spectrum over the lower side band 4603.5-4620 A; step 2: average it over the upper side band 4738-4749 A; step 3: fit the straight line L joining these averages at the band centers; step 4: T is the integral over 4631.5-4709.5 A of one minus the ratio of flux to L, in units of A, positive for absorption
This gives 7.19 A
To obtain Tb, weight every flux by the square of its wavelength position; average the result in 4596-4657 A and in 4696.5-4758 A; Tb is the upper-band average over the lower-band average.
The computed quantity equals 1.10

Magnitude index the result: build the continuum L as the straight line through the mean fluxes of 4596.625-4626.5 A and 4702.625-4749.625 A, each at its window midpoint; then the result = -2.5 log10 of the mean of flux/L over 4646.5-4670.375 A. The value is 0.05 mag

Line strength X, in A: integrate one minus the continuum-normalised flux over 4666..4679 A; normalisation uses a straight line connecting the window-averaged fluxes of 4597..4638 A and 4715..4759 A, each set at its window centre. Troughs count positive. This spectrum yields 1.7 A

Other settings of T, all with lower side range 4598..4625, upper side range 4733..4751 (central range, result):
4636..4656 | 2.2 A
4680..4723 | 3.5 A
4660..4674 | 1.0 A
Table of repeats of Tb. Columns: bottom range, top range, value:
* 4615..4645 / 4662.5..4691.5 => 0.95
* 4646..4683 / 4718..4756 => 1.14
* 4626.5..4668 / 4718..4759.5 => 1.13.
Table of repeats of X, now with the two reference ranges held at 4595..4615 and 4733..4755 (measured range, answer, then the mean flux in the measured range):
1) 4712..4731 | 1.4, 17.9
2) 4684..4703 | 1.0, 18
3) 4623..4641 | 1.1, 17.1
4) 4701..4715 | 0.4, 18.6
